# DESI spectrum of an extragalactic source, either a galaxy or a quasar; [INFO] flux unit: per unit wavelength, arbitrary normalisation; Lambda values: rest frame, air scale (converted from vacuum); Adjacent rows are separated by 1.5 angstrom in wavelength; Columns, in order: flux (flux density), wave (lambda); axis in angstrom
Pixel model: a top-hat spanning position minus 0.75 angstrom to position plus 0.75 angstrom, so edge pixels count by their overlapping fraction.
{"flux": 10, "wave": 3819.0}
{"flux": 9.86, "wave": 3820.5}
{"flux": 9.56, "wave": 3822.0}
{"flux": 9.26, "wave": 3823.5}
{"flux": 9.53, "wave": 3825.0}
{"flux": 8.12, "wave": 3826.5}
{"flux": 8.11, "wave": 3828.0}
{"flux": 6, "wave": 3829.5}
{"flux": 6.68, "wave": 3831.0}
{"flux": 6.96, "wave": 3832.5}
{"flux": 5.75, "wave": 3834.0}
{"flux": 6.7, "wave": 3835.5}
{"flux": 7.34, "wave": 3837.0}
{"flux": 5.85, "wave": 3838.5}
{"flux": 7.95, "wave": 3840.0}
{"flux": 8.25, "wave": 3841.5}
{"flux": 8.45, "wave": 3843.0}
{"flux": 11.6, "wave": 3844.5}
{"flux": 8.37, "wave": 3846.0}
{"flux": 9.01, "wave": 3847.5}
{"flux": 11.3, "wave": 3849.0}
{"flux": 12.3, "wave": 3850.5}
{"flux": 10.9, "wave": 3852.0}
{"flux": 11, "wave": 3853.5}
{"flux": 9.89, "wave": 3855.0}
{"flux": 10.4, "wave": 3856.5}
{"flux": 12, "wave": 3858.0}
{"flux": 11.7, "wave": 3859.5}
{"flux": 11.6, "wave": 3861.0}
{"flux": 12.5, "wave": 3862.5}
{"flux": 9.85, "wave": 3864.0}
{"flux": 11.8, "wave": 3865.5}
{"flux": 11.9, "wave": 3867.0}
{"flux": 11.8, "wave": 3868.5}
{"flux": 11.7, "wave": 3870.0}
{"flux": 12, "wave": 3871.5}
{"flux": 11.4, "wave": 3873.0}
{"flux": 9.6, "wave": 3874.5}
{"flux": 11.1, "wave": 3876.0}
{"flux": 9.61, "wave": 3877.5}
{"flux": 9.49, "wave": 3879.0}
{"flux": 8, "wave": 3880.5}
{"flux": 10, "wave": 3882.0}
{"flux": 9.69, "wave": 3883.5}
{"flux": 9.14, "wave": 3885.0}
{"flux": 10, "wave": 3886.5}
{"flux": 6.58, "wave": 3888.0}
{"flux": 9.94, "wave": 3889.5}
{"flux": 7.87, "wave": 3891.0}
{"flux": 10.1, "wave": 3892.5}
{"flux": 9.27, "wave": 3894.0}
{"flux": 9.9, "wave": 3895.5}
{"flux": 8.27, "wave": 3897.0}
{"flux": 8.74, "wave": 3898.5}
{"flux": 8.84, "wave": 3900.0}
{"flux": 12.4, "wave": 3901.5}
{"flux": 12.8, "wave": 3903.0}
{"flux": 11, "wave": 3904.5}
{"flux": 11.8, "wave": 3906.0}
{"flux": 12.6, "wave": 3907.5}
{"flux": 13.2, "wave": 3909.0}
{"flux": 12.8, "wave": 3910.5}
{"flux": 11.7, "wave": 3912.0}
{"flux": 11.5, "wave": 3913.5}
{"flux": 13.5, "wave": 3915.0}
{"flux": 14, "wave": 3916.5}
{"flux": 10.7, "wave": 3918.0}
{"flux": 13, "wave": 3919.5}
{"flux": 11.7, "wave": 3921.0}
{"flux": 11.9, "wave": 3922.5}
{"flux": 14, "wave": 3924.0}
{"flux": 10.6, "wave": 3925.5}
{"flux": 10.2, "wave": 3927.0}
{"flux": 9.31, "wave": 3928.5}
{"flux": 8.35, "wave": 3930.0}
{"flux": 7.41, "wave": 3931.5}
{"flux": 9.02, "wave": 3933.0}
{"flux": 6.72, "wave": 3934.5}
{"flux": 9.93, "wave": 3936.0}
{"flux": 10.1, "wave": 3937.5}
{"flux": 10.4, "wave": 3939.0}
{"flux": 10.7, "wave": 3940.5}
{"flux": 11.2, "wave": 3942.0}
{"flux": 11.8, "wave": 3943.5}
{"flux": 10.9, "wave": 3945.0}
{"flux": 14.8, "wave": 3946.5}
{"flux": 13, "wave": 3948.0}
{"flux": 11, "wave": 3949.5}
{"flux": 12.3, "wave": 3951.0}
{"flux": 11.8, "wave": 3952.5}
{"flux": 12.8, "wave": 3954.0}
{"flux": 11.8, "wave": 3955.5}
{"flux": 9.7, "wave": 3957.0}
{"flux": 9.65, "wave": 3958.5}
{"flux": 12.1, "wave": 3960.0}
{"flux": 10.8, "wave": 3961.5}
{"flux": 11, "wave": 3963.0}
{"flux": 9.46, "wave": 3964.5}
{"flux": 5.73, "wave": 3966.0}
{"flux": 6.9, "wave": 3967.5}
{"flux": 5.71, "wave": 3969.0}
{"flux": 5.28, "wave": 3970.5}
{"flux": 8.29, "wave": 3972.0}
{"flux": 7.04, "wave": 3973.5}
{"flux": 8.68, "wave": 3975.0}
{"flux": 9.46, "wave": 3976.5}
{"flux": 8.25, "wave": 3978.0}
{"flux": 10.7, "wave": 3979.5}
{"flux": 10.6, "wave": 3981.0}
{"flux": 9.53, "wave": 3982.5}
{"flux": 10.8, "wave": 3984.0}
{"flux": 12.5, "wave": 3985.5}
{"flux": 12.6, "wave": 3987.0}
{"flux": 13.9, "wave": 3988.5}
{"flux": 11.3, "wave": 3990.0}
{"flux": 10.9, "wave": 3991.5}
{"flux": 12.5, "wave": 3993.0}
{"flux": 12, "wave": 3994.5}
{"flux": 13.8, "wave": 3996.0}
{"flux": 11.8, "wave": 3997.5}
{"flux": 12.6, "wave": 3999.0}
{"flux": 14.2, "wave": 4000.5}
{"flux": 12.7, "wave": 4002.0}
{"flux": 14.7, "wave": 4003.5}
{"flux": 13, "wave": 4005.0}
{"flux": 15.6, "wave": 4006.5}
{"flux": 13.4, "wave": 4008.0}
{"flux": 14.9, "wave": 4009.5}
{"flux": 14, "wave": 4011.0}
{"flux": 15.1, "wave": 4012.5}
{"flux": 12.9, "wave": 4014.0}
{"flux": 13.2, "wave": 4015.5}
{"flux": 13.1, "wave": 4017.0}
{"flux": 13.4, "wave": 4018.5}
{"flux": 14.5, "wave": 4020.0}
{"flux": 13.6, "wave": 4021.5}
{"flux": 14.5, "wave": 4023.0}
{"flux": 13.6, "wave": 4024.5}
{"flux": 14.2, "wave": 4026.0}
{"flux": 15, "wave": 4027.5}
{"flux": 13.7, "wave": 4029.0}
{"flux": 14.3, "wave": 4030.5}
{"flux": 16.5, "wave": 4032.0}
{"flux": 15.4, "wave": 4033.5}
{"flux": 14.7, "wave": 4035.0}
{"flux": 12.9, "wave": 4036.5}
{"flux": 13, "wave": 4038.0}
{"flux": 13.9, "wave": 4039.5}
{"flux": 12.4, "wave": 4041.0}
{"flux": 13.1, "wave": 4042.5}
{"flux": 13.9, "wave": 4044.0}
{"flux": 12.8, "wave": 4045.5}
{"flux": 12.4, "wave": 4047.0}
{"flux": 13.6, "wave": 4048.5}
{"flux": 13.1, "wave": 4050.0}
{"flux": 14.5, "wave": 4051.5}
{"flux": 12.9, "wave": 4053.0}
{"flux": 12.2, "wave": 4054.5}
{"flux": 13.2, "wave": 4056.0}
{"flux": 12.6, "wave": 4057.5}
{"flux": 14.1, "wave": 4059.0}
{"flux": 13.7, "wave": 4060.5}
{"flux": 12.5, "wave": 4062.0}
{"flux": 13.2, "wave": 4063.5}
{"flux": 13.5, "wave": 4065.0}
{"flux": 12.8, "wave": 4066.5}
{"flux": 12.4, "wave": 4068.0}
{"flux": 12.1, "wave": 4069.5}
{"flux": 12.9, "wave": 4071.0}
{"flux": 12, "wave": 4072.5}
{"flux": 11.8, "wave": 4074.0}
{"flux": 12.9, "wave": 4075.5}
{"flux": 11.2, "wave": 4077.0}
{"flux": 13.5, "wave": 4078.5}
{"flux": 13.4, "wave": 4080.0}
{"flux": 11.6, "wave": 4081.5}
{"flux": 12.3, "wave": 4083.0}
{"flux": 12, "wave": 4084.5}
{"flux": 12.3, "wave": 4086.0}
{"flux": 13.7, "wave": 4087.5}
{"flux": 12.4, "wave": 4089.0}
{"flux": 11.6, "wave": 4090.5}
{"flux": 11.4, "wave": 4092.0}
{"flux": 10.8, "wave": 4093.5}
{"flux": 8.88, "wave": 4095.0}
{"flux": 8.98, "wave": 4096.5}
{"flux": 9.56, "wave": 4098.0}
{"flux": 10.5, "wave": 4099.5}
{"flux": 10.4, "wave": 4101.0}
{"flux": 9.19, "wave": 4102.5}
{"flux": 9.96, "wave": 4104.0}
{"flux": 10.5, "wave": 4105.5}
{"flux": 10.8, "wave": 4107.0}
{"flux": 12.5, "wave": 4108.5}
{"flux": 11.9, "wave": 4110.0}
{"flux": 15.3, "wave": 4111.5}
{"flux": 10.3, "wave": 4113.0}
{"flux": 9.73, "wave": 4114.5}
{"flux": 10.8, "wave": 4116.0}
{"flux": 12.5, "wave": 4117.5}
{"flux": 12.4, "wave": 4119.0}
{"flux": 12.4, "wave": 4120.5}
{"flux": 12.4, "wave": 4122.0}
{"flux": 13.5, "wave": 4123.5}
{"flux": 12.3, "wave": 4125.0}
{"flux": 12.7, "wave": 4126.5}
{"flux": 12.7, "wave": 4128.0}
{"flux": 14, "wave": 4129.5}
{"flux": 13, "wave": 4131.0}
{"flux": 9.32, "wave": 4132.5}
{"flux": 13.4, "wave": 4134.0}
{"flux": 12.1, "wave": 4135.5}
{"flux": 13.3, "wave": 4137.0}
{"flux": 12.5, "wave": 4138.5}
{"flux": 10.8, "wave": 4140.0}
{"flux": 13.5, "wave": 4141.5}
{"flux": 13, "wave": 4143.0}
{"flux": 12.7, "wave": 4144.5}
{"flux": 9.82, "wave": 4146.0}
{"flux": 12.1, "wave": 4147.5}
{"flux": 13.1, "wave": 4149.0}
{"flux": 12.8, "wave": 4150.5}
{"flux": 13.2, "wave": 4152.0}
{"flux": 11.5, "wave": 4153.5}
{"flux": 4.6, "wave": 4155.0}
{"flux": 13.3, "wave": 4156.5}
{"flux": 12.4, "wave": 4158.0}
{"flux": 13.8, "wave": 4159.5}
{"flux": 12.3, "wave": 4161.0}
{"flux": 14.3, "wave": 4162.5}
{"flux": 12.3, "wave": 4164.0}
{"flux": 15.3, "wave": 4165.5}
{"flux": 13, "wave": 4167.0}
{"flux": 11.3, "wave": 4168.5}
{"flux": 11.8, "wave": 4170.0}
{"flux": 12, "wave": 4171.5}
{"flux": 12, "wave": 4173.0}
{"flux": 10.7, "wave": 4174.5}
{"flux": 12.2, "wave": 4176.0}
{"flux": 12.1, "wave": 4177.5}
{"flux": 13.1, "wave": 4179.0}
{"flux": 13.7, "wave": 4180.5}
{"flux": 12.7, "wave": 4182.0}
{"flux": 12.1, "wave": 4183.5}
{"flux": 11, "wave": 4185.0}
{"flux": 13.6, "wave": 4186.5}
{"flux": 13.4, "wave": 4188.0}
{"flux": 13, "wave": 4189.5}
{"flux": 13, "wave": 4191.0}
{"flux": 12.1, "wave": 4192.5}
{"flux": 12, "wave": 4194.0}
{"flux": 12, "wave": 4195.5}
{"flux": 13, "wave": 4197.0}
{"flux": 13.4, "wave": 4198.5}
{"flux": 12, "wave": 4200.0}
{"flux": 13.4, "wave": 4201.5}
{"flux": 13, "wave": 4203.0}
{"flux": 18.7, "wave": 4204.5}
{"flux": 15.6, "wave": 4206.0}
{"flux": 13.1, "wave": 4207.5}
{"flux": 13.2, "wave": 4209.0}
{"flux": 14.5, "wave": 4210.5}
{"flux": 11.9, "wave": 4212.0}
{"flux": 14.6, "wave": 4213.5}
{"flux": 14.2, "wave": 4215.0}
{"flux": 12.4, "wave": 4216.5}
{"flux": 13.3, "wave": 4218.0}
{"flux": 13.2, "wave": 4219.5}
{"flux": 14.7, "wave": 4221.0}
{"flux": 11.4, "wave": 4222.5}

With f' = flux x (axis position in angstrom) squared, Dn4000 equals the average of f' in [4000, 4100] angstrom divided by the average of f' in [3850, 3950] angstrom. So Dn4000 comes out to 1.30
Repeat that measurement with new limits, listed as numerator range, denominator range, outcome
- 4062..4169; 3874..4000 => 1.25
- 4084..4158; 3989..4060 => 0.91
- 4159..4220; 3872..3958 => 1.39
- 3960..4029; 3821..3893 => 1.32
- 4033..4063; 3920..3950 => 1.32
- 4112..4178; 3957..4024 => 1.14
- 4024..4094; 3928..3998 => 1.33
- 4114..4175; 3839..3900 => 1.39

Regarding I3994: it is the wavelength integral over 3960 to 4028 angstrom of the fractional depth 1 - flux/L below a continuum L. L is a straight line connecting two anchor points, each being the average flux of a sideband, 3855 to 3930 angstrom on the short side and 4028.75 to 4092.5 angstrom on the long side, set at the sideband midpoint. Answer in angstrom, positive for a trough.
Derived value 2.74 angstrom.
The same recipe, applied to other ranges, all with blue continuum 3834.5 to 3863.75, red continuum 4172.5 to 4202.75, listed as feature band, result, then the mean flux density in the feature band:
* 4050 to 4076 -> -3.1 angstrom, 12.9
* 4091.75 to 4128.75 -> 1.9 angstrom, 11.3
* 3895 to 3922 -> -3.4 angstrom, 11.6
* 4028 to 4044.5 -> -3.9 angstrom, 14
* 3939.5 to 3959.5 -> -1.9 angstrom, 11.6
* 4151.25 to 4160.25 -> 0.6 angstrom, 11.5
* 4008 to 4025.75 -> -4.3 angstrom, 13.9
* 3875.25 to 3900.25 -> 2.2 angstrom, 9.22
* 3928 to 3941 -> 1.8 angstrom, 9.07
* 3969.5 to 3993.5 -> 1.8 angstrom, 10.1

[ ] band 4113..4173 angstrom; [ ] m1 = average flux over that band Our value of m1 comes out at 12.2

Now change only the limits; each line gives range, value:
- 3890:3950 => 10.9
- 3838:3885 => 10.4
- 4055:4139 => 12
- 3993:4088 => 13.3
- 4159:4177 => 12.6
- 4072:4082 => 12.4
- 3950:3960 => 11.4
